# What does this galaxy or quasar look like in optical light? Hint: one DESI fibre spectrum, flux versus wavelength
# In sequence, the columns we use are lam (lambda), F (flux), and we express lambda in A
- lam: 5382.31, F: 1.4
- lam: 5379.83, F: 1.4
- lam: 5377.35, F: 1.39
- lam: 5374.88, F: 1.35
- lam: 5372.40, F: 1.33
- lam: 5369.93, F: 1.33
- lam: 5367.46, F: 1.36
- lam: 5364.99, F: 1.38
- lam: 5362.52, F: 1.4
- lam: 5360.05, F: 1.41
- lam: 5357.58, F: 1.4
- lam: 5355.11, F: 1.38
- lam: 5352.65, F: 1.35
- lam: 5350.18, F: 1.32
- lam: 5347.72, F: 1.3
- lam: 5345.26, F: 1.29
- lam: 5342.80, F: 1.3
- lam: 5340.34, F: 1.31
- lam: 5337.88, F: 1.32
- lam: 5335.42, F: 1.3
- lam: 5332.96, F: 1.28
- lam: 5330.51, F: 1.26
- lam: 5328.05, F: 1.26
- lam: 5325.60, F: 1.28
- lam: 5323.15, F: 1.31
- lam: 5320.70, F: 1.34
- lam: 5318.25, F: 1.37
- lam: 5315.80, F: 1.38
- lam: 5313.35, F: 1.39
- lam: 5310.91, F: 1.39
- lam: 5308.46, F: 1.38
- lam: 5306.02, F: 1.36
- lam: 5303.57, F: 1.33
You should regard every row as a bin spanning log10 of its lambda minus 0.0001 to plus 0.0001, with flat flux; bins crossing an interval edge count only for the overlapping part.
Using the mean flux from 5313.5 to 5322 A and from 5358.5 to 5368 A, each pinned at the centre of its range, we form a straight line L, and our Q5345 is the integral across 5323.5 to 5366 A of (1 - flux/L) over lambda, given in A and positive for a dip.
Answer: 1.7 A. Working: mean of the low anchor 1.37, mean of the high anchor 1.39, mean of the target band 1.33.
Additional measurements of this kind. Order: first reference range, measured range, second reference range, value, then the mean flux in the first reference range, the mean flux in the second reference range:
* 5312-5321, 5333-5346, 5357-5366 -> 0.8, 1.37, 1.4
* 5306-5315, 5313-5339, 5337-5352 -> 0.7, 1.38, 1.31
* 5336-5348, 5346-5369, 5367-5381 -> -0.6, 1.3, 1.36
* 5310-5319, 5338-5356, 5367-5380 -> 0.6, 1.38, 1.36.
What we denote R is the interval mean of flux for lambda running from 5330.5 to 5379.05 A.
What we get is 1.34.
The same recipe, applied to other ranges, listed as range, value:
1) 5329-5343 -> 1.29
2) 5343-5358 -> 1.33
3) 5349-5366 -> 1.38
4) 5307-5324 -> 1.37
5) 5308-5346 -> 1.32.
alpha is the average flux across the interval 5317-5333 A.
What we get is 1.3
